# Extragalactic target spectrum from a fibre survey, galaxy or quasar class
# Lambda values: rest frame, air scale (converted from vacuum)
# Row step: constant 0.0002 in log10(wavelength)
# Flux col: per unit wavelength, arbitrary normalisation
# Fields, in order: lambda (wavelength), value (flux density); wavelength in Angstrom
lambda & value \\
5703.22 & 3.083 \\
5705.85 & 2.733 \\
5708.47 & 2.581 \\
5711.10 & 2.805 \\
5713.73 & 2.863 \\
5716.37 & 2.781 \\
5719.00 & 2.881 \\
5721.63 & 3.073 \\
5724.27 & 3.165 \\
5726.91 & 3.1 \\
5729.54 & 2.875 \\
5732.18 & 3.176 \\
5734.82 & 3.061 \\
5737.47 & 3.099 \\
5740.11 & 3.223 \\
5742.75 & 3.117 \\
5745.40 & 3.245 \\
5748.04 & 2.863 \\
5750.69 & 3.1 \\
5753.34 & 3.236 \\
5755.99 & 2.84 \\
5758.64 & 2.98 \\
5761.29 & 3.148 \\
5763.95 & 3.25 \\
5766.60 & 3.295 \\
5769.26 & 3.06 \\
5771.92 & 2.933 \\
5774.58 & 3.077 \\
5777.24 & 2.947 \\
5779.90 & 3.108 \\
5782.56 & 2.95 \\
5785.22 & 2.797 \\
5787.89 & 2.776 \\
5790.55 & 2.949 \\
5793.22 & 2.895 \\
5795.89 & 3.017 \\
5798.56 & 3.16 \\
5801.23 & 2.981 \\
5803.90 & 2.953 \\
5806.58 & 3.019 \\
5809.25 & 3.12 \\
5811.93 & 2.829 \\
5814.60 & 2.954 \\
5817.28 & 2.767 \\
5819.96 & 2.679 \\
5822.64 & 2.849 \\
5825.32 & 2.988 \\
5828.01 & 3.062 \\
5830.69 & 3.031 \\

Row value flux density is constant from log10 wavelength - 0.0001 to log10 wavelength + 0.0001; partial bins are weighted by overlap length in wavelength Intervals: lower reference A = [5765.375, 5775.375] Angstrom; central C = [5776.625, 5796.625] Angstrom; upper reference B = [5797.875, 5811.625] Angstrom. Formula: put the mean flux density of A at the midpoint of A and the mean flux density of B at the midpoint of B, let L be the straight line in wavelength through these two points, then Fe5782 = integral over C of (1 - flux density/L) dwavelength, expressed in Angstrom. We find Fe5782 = 0.86 Angstrom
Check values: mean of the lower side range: 3.09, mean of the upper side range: 3.02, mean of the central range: 2.93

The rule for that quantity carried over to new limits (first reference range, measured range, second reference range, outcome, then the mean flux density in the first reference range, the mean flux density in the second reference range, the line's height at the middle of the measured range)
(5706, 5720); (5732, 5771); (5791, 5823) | -3.66 Angstrom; 2.78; 2.94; 2.84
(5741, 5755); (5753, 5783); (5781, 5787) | -0.88 Angstrom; 3.11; 2.88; 2.98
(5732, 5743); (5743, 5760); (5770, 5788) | 0.14 Angstrom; 3.13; 2.96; 3.07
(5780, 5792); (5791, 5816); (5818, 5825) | -1.26 Angstrom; 2.89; 2.8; 2.85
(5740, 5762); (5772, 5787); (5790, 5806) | 0.30 Angstrom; 3.07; 2.99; 3.03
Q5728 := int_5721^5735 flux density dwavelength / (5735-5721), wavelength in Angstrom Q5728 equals 3.08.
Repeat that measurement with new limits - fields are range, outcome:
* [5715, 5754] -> 3.06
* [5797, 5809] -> 3.04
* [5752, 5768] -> 3.12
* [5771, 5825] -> 2.94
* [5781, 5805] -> 2.94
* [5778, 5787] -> 2.94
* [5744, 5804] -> 3.03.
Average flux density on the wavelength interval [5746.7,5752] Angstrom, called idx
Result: 2.98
